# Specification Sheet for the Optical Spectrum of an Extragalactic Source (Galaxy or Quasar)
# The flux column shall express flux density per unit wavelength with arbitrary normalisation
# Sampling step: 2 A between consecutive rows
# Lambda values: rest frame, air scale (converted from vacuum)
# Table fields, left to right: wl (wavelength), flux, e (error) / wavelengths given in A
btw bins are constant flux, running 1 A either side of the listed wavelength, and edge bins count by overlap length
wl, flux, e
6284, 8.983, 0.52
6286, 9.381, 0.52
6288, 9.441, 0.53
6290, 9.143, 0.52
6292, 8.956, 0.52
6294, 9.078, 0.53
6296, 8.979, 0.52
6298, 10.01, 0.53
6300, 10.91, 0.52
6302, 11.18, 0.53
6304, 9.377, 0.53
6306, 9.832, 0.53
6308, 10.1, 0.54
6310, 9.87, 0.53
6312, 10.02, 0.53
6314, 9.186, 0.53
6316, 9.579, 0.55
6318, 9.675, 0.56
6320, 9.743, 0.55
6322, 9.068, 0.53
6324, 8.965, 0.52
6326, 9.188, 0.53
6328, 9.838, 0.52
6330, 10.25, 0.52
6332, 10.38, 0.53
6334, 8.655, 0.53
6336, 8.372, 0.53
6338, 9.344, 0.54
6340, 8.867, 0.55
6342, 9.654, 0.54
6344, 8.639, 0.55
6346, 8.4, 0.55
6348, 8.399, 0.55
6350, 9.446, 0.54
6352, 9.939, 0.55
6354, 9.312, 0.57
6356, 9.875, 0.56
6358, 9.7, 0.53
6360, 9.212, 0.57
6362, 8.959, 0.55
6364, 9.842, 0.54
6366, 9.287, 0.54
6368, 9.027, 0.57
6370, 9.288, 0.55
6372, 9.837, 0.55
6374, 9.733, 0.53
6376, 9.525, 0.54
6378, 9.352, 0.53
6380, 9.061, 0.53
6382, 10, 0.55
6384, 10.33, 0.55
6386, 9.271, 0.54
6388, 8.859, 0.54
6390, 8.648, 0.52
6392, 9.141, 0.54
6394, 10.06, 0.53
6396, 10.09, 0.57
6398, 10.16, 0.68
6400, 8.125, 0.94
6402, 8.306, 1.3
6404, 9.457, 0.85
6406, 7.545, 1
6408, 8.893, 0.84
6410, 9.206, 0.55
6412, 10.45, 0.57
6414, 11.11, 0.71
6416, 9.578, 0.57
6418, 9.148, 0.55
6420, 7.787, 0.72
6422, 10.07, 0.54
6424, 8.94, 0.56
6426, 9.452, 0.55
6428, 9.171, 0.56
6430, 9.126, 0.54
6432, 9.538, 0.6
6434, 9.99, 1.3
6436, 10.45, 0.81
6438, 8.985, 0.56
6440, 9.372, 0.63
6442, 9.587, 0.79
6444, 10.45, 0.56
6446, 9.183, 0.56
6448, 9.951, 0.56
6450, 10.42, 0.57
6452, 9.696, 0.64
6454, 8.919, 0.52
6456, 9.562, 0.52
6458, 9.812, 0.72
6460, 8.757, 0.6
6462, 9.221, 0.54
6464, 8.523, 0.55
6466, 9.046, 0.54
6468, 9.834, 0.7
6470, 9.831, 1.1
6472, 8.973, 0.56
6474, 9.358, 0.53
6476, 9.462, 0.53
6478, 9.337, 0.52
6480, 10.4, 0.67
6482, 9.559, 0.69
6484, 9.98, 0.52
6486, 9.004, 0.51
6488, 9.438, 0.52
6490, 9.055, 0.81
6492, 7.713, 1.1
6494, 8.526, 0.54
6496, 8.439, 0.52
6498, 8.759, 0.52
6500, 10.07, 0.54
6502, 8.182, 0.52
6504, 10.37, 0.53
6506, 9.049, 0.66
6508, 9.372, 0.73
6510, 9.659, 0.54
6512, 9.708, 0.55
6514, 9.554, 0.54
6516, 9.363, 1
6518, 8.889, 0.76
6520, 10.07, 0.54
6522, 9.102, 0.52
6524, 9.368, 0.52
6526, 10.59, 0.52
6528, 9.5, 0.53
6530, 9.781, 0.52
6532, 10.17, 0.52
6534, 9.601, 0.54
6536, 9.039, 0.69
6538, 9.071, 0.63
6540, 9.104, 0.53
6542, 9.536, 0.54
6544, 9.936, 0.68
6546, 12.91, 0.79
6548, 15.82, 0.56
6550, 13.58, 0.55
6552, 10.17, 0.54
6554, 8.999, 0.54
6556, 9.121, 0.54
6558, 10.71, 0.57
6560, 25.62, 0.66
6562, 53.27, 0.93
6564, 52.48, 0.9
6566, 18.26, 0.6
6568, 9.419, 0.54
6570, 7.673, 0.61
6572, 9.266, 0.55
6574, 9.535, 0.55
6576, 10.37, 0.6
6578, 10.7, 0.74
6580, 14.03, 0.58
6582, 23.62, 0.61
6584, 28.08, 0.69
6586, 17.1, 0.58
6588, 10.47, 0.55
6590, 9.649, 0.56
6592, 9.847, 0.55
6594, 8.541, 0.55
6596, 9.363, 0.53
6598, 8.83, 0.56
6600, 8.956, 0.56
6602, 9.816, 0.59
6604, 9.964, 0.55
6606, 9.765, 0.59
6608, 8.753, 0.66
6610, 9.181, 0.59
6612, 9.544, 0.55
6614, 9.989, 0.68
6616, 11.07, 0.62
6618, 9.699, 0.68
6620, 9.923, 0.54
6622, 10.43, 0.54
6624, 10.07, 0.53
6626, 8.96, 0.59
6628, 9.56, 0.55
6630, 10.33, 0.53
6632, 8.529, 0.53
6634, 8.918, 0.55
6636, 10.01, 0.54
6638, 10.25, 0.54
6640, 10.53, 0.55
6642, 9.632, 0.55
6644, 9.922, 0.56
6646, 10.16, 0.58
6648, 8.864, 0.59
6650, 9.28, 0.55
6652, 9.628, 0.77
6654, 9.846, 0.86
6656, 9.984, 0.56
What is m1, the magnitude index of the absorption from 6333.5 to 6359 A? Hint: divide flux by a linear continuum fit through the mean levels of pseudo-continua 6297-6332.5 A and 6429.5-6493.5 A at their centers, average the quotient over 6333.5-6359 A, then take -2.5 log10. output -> 0.07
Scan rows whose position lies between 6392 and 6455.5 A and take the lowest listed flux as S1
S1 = 7.545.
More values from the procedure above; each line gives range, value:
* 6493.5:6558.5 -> 8.182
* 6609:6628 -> 8.96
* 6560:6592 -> 7.673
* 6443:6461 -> 8.757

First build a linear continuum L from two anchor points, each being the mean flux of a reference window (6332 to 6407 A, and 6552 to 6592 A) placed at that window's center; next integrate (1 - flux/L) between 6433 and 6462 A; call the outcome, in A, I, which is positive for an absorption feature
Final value 6.43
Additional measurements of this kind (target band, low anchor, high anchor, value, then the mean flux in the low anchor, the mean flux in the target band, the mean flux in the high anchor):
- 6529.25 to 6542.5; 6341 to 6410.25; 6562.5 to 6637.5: 2.38 A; 9.27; 9.46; 12.4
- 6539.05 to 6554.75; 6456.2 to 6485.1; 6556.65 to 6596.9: 3.98 A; 9.44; 11.3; 17.3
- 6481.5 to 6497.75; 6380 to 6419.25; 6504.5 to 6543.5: 0.93 A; 9.37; 8.94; 9.52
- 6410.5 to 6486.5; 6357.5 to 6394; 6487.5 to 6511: -2.77 A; 9.41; 9.53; 9.04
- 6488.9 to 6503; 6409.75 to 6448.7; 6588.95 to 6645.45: 1.35 A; 9.58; 8.68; 9.65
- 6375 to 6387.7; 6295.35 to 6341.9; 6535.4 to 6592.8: 1.80 A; 9.63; 9.55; 15.5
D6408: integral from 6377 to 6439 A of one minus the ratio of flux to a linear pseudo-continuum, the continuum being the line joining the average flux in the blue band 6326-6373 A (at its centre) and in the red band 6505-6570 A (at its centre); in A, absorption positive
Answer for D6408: 7.1 A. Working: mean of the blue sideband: 9.32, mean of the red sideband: 13.4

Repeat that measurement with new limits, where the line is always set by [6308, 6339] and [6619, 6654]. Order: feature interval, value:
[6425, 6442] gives 0.10 A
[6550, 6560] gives -2.14 A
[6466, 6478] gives 0.19 A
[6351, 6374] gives 0.08 A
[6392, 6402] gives 0.12 A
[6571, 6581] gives -1.15 A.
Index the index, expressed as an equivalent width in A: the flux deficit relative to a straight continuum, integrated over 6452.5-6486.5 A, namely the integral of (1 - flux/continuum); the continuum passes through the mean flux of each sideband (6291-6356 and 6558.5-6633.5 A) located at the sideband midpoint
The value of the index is 6.85 A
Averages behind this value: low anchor 9.48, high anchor 13.7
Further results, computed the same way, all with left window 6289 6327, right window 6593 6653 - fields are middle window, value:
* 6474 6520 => 1.6 A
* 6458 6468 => 0.6 A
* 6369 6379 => 0.1 A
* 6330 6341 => 0.5 A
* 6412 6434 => 0.4 A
